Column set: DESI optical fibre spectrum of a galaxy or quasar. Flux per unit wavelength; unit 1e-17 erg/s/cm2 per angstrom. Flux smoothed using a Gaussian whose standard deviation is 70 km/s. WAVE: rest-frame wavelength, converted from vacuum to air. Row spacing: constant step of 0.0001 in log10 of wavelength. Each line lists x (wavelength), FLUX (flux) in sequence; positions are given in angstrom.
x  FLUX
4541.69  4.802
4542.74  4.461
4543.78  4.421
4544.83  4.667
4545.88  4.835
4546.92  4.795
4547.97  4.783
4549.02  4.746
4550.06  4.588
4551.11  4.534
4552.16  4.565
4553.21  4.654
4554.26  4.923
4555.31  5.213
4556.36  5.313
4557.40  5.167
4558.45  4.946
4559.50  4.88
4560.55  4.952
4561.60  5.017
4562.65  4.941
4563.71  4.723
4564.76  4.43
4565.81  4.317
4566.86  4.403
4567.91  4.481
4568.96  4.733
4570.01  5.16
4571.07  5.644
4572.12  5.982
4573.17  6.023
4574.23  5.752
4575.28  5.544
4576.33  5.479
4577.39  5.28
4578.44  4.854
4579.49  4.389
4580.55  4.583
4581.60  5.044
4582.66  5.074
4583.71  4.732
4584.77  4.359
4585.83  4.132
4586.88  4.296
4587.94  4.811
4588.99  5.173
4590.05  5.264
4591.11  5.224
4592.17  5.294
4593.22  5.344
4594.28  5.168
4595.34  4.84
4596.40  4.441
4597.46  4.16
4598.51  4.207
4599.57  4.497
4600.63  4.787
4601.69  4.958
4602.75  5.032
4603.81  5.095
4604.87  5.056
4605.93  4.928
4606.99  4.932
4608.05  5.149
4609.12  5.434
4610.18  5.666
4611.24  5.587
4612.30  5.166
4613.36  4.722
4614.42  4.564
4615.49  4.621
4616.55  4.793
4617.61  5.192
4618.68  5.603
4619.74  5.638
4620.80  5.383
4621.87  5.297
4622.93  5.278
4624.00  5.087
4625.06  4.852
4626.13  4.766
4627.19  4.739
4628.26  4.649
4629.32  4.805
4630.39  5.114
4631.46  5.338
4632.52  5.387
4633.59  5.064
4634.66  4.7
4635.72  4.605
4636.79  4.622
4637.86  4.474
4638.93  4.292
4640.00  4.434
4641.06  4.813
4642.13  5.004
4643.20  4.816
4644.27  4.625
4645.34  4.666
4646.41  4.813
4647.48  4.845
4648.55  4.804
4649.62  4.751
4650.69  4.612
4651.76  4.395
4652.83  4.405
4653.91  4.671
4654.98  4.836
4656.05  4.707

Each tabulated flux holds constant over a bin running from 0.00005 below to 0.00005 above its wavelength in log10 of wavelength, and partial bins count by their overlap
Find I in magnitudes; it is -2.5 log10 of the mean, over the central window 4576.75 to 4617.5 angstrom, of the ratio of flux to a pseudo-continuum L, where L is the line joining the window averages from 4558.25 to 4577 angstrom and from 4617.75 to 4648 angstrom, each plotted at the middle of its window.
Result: 0.03 mag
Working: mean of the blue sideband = 5.08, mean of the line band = 4.89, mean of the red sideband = 4.92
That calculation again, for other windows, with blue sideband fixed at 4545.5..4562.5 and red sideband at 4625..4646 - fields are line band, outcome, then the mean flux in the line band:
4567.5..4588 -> -0.039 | 5.02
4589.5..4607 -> -0.015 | 4.89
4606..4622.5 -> -0.080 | 5.18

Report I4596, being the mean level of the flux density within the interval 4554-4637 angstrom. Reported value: 4.99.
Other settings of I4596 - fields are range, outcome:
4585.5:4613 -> 4.95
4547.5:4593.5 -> 4.95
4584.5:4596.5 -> 4.89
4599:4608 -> 4.92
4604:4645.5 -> 4.97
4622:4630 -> 4.91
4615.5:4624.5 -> 5.25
